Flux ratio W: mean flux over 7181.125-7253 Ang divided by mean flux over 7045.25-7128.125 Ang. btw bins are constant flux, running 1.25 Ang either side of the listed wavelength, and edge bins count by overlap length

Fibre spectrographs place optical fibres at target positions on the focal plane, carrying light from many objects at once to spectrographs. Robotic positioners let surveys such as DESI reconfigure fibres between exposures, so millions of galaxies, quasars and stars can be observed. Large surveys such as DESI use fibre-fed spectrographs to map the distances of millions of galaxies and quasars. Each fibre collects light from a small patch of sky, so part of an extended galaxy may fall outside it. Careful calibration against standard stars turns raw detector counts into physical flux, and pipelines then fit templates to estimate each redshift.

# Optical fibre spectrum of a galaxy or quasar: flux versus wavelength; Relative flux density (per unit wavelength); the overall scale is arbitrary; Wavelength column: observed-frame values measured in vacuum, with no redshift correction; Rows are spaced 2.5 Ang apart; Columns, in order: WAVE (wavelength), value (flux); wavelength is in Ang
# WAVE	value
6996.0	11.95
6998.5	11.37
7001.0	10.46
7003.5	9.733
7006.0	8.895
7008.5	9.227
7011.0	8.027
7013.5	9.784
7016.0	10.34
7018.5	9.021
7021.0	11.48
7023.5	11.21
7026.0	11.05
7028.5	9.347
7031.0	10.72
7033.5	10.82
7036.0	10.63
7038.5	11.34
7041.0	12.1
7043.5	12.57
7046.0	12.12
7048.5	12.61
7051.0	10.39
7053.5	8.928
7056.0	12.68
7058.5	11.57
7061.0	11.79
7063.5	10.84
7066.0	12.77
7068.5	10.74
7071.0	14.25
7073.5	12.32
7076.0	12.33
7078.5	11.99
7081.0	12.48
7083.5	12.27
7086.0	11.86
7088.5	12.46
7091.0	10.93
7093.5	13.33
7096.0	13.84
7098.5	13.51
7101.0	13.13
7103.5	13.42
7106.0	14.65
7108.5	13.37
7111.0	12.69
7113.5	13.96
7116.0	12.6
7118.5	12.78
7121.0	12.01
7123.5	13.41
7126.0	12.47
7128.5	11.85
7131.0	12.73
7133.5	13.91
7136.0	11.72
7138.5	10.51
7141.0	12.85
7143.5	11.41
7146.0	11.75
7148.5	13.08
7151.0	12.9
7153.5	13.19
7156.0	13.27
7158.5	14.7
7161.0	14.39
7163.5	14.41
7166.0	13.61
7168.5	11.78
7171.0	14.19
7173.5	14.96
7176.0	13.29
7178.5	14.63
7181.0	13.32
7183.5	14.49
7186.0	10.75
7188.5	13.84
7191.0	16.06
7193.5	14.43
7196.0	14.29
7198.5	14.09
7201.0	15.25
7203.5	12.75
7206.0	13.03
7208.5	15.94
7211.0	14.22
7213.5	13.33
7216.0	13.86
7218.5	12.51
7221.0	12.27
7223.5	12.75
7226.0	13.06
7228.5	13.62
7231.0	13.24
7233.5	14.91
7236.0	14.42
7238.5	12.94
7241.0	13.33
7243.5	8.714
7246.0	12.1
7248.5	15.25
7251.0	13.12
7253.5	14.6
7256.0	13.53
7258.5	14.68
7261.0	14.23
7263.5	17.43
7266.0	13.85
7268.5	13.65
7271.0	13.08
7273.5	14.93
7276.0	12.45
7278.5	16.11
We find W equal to 1.09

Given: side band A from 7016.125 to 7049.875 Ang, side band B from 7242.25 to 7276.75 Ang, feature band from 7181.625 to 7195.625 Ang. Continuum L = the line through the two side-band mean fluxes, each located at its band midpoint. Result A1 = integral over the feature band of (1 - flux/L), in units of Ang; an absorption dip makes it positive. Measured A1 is -1.1 Ang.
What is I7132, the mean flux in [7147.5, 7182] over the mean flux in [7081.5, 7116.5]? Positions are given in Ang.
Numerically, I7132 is 1.05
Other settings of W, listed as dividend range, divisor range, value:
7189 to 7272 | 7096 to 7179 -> 1.05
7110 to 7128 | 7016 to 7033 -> 1.22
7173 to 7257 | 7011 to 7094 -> 1.19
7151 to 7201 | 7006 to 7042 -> 1.35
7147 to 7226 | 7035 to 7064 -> 1.19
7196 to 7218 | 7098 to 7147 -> 1.10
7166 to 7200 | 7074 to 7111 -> 1.08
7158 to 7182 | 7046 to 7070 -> 1.22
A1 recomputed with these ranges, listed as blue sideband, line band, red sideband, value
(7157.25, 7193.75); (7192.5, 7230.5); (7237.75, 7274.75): 0.4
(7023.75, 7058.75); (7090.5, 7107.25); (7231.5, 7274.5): -2.1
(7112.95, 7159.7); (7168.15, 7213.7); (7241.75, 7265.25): -2.8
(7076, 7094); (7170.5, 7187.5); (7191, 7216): 0.2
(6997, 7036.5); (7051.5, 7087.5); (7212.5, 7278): -3.2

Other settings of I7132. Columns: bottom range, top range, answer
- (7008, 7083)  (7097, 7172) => 1.16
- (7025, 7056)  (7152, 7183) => 1.24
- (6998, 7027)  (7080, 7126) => 1.29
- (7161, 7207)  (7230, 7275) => 0.99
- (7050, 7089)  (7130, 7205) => 1.13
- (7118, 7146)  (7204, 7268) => 1.11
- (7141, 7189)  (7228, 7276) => 1.03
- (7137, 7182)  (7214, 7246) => 0.98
